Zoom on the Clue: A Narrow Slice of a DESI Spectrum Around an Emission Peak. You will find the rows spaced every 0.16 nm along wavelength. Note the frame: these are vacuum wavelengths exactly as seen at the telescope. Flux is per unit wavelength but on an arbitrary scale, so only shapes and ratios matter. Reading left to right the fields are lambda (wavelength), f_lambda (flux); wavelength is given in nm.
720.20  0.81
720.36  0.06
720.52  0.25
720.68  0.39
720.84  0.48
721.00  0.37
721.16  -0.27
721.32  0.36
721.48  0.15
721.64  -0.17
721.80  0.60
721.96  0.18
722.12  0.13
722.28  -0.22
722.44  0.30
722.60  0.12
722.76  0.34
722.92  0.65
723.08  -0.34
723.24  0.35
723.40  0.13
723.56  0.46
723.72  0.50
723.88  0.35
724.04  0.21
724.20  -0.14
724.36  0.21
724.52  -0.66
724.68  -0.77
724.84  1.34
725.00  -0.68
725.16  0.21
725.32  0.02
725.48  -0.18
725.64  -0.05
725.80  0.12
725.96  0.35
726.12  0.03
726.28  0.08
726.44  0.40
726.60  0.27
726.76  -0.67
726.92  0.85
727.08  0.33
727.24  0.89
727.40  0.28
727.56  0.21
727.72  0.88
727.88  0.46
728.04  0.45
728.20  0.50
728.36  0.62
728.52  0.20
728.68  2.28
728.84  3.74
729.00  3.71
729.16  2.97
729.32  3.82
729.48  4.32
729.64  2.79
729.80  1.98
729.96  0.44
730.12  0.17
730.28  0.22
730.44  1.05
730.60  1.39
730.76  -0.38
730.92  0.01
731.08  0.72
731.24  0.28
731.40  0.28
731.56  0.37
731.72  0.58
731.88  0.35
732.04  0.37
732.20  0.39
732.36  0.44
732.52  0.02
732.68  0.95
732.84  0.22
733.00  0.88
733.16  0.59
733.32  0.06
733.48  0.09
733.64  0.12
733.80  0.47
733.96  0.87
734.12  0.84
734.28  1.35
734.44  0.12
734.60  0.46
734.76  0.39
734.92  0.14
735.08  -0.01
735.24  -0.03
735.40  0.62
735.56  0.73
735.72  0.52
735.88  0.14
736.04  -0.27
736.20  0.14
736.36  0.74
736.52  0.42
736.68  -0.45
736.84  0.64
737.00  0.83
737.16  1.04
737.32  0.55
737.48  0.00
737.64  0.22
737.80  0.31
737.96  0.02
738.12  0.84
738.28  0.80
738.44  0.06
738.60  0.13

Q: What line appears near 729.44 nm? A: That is [O II]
